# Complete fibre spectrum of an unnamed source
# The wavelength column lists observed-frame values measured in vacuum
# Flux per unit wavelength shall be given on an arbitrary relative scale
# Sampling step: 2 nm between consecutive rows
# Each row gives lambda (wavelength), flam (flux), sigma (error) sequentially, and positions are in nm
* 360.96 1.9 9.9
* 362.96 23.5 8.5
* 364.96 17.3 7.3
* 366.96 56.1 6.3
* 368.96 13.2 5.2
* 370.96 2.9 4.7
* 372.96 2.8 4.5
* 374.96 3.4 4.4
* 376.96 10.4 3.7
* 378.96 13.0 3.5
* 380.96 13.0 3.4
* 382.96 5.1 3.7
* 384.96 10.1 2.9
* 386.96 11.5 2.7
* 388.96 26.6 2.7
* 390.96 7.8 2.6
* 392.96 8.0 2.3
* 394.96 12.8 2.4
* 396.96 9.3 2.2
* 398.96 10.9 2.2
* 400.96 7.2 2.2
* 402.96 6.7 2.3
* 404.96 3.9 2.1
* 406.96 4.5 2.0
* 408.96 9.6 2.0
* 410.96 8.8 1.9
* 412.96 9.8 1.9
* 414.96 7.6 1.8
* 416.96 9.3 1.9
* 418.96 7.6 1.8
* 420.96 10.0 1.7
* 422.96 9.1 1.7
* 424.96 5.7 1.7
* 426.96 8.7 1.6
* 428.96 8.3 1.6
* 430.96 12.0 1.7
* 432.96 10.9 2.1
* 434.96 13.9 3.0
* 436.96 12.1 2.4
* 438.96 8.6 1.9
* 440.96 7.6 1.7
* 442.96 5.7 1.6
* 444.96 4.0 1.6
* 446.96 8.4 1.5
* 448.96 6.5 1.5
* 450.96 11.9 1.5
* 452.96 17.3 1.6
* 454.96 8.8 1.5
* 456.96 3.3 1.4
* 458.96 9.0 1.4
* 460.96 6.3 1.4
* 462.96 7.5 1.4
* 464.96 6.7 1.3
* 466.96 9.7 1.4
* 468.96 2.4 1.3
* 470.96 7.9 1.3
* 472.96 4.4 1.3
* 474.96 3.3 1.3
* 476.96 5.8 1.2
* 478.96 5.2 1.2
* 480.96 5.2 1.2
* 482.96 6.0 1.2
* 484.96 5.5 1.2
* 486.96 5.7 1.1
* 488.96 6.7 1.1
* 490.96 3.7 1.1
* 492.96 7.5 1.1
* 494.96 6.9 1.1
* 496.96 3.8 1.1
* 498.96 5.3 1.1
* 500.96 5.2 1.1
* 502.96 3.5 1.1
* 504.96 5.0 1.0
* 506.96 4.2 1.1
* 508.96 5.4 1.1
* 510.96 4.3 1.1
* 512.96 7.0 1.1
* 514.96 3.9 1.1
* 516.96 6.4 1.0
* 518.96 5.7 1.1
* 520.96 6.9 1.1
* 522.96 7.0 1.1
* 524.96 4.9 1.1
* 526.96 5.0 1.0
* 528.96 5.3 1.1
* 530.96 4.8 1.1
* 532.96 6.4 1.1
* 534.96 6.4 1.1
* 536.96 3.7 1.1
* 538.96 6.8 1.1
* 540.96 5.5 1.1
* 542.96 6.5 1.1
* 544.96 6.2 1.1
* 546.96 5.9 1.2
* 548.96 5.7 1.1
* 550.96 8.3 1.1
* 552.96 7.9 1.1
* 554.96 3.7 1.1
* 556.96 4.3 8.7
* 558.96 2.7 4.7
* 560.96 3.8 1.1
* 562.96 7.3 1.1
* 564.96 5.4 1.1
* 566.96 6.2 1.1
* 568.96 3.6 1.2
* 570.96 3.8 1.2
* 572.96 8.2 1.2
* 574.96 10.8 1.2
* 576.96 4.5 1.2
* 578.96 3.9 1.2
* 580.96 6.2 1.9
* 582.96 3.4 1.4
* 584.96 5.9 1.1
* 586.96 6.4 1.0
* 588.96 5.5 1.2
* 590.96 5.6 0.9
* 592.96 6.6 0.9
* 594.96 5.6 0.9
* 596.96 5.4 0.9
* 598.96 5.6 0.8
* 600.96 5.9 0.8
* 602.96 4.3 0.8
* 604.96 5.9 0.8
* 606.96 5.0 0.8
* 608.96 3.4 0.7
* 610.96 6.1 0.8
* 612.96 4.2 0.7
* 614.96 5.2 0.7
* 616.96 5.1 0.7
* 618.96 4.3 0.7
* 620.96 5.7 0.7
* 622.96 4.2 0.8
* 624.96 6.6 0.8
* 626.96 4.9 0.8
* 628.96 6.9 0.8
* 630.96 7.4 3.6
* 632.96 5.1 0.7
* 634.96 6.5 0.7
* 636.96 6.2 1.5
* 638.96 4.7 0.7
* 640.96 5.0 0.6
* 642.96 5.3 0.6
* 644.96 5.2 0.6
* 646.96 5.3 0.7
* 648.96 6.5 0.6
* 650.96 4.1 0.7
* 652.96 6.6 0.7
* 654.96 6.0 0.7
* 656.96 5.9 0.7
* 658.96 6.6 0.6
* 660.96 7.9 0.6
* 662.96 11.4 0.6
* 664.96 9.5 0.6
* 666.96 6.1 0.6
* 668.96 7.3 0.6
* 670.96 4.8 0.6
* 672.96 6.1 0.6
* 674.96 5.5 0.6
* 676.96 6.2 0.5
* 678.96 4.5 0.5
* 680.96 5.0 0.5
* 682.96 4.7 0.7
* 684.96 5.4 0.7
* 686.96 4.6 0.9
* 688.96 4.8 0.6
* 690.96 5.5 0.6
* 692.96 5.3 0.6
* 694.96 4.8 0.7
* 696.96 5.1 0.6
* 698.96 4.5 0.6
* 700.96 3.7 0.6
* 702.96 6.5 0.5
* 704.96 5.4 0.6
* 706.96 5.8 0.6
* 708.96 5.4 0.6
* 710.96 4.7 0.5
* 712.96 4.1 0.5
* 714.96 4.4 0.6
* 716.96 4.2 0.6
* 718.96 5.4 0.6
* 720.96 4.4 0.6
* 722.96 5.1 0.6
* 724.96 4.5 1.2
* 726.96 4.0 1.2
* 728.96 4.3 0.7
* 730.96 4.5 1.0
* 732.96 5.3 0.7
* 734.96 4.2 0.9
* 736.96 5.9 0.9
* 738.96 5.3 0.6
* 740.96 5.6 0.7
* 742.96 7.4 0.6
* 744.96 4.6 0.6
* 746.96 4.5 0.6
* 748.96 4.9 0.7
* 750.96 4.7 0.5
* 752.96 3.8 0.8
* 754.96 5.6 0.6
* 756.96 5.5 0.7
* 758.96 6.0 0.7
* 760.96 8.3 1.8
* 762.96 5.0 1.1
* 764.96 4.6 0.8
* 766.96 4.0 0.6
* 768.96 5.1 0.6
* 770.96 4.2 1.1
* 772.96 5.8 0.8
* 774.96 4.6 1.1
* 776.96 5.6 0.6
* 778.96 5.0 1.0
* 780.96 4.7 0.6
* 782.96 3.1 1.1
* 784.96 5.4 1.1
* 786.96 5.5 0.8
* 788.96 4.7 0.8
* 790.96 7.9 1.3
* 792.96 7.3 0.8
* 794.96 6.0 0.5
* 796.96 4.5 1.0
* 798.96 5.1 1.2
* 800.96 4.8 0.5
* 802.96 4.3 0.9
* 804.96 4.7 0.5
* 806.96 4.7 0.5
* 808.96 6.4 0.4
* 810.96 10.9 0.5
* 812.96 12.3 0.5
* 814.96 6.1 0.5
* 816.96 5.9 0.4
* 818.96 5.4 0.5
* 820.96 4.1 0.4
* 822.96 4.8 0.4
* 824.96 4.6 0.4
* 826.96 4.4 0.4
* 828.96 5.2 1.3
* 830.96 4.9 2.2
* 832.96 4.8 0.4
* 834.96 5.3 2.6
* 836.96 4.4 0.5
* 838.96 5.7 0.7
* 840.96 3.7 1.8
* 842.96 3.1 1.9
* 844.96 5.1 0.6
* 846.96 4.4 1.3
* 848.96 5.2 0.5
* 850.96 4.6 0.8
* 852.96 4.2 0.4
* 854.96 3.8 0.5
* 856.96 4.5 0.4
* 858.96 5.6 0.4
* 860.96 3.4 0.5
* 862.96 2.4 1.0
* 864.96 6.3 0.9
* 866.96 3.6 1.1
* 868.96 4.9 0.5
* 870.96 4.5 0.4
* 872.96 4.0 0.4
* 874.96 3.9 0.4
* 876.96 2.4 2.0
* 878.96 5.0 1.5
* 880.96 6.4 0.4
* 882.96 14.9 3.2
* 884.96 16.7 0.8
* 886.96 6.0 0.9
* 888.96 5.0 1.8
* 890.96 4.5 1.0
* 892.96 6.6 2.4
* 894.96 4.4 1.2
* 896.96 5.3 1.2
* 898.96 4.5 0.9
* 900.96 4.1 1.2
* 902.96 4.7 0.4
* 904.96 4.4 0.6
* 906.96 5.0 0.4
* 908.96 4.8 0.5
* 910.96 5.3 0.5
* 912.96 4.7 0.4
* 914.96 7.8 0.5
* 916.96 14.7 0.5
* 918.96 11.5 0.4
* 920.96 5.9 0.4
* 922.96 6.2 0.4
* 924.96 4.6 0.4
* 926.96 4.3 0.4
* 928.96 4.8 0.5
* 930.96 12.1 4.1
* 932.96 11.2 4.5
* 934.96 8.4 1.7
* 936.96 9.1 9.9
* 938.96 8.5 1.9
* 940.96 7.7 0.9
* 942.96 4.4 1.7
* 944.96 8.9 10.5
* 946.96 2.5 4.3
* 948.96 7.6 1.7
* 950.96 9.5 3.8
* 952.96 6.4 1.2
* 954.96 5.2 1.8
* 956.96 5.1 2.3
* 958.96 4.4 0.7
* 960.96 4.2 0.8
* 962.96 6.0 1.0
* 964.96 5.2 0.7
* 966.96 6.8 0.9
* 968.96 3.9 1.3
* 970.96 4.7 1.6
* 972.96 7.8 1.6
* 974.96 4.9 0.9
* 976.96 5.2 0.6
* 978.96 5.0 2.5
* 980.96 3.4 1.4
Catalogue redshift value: 1.372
